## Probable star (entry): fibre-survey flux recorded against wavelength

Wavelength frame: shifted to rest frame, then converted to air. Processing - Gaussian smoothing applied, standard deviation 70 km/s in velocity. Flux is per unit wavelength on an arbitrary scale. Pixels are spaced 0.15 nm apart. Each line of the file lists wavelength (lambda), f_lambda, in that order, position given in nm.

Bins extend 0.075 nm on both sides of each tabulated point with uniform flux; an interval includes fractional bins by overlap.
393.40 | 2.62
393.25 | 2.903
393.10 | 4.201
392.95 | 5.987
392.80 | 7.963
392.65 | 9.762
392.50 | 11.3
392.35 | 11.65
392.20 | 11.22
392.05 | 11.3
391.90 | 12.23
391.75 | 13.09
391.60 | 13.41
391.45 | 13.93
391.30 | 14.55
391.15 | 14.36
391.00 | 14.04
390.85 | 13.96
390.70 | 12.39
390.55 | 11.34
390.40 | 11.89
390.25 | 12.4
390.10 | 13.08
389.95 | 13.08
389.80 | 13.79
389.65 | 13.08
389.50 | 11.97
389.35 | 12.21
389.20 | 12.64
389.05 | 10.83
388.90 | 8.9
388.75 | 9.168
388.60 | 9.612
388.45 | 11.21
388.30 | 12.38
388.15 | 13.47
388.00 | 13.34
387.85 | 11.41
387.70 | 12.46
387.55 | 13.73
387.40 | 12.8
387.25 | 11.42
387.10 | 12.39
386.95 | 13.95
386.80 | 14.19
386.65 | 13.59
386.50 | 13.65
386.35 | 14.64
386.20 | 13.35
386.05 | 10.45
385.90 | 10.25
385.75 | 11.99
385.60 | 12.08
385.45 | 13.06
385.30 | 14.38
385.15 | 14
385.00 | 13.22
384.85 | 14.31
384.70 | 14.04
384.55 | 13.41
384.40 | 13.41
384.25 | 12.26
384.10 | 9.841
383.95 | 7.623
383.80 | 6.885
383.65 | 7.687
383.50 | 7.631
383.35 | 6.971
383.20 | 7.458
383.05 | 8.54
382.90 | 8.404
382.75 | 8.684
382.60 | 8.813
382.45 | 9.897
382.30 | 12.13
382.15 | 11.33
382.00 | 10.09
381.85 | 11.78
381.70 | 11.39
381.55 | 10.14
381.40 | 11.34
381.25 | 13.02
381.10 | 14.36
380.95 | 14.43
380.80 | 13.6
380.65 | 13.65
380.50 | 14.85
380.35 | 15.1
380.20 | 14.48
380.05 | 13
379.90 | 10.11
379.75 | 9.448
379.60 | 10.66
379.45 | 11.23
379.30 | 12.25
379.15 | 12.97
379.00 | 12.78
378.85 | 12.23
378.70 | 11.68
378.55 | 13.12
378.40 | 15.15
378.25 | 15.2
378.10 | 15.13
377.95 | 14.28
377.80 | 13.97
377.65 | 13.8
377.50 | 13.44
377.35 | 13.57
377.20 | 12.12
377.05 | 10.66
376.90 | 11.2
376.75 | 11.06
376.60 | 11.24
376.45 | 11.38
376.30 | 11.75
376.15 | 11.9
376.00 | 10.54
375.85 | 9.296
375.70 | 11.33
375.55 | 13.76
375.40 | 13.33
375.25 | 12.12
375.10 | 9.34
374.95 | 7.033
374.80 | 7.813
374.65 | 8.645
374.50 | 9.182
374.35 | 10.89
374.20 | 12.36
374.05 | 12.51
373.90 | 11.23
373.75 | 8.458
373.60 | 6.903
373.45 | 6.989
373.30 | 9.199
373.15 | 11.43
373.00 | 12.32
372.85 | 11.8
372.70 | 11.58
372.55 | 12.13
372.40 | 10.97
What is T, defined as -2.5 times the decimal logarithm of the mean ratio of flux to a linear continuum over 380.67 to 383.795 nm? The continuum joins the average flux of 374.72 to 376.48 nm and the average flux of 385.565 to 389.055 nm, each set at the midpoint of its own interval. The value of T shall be 0.12 mag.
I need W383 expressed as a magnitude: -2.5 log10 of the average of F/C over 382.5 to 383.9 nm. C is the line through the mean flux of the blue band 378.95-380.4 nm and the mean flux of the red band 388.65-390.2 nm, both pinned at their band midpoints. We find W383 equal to 0.453 mag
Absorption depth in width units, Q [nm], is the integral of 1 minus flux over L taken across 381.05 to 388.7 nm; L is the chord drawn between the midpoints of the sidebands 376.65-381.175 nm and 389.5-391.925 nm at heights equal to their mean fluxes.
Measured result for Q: 0.90 nm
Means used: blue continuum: 13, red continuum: 13.1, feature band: 11.5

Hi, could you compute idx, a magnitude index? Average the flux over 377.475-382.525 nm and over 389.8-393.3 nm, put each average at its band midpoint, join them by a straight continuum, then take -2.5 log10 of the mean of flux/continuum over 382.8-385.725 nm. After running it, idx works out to 0.13 mag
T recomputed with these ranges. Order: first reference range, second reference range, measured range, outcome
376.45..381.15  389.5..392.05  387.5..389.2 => 0.13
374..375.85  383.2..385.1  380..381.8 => -0.25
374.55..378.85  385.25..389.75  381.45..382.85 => 0.16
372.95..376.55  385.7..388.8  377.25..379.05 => -0.24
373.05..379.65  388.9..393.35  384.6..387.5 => -0.14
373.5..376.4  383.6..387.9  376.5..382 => -0.14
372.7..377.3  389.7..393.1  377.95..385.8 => -0.06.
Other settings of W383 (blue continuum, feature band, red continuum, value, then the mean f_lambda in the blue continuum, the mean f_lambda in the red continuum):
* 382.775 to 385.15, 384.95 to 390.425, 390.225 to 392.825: -0.11 mag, 10.2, 12.3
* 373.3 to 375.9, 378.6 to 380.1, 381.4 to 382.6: -0.11 mag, 10.1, 10.9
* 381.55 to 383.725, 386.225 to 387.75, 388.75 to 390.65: -0.21 mag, 9.37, 12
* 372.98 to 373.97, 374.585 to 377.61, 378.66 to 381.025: -0.04 mag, 9.34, 12.7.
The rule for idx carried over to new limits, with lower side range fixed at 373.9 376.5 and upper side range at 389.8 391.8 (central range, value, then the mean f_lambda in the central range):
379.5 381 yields -0.12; 12.9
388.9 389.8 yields 0.09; 12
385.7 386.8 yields -0.01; 12.7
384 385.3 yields -0.07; 13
